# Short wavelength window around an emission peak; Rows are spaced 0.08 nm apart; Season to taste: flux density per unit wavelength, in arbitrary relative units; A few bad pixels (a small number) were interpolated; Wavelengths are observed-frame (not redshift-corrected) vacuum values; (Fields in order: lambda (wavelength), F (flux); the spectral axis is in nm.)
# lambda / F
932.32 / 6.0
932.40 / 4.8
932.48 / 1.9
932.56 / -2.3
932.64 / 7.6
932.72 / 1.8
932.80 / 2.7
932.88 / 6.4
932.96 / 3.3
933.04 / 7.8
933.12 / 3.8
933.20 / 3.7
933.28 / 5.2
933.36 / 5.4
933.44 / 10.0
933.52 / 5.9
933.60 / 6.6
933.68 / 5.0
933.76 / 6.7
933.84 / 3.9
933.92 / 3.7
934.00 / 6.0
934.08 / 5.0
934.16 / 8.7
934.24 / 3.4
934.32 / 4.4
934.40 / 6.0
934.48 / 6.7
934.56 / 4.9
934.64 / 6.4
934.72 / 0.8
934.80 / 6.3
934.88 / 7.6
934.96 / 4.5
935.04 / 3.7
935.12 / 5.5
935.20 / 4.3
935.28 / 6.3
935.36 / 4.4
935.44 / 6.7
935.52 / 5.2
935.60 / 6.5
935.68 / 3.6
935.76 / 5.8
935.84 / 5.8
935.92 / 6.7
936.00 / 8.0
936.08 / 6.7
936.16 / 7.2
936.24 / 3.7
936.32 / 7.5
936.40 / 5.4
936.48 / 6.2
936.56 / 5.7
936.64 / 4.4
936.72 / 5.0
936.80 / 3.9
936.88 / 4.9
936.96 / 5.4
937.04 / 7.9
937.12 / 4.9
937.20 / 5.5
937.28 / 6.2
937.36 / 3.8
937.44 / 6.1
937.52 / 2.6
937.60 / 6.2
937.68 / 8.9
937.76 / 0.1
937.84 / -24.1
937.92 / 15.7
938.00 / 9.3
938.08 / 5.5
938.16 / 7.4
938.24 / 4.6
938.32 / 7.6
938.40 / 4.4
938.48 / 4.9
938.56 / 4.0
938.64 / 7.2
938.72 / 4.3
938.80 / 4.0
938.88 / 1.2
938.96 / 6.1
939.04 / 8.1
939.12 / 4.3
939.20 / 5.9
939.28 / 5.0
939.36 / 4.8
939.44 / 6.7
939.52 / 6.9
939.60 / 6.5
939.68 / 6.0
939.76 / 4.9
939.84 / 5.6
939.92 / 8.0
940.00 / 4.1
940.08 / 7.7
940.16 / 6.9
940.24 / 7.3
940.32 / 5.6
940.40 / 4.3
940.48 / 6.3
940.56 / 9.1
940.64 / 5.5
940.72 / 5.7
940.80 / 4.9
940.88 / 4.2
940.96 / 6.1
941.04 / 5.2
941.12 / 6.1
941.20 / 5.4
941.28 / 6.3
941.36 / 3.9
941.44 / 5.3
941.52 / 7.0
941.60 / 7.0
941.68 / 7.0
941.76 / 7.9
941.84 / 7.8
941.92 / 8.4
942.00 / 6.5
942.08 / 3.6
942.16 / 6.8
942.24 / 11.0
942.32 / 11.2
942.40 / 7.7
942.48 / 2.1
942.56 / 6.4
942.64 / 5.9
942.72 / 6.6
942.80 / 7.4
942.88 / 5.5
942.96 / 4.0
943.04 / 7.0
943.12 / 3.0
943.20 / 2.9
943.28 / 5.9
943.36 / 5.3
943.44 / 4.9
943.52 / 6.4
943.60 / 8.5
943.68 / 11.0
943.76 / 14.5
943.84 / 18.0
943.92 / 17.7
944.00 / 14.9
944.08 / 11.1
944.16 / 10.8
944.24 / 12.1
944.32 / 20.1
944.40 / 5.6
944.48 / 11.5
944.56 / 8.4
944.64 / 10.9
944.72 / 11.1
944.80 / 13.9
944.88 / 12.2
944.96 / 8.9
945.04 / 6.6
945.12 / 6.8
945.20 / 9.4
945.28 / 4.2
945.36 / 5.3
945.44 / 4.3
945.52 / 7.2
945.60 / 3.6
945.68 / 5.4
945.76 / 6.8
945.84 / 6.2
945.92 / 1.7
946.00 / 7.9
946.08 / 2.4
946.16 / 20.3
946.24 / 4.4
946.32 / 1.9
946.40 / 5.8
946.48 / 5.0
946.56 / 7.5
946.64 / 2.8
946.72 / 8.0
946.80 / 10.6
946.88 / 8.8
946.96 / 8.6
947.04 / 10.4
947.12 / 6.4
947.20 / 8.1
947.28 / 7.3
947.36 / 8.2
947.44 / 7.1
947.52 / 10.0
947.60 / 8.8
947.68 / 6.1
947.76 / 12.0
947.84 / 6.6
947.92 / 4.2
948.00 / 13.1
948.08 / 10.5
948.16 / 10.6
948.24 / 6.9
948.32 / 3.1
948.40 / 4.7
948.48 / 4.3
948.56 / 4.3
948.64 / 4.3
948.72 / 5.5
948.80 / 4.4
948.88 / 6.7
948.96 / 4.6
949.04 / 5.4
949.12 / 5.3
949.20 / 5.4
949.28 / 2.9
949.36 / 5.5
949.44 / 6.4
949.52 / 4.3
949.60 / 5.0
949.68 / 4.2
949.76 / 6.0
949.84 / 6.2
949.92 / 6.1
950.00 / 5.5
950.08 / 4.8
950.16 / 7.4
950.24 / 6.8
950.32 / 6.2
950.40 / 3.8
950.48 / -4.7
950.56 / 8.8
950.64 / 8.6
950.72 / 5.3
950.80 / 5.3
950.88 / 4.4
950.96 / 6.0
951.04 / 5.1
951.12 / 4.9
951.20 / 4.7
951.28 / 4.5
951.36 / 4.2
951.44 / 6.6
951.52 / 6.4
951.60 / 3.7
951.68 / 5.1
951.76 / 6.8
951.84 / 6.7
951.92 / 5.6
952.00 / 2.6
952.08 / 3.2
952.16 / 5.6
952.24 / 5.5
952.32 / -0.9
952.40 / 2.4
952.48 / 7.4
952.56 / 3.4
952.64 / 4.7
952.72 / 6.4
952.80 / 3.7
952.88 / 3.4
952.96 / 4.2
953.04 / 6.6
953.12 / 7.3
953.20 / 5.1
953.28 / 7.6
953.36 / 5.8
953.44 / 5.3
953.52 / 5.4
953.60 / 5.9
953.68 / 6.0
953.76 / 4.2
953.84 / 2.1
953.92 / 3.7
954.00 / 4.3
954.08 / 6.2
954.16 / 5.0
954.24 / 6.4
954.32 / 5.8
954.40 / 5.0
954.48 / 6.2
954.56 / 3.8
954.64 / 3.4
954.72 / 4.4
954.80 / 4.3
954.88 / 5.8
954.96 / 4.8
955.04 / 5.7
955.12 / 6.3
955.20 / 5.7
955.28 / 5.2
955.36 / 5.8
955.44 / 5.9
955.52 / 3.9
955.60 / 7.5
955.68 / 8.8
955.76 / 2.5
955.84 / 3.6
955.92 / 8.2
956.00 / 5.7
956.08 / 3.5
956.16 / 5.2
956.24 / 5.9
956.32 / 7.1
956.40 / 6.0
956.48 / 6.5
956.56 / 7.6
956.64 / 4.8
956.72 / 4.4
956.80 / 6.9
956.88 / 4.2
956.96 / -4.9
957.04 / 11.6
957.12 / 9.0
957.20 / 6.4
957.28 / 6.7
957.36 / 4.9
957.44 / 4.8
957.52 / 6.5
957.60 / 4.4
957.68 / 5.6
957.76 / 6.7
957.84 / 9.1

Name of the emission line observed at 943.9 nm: Halpha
